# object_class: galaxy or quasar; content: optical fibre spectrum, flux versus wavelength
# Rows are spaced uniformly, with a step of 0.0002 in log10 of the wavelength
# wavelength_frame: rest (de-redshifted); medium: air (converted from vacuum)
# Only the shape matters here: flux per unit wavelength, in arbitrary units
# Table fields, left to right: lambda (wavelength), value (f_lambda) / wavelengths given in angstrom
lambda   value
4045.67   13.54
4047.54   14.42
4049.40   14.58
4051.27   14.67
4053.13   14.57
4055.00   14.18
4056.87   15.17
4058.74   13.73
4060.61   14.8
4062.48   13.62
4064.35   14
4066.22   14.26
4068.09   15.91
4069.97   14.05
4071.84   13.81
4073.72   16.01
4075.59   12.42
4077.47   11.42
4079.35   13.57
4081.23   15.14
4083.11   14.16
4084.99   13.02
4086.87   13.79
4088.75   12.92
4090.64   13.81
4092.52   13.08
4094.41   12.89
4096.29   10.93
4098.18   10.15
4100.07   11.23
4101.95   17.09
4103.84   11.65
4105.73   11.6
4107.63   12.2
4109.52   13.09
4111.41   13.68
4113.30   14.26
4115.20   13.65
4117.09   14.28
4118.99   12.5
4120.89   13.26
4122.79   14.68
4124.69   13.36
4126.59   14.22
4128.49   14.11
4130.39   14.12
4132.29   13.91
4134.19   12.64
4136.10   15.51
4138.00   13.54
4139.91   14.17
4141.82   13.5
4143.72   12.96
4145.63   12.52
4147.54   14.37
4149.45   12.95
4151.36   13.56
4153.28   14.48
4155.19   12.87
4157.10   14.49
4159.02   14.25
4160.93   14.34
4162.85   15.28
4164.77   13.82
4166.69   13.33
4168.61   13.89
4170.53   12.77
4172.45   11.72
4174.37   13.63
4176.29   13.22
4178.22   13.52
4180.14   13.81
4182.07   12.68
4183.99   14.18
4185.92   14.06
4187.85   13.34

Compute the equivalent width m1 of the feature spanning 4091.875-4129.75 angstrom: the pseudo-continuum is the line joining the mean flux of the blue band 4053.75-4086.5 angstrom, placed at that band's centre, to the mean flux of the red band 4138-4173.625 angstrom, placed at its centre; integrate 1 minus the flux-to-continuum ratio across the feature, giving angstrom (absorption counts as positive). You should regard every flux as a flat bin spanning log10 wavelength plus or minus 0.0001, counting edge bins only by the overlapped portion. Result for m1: 2.0 angstrom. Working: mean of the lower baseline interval 14.1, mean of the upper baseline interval 13.6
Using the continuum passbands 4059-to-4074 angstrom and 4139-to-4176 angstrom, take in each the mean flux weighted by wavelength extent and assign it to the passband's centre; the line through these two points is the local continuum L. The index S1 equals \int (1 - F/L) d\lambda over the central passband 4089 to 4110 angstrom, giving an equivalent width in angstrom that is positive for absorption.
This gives 2.42 angstrom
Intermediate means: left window 14.5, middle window 12.5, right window 13.6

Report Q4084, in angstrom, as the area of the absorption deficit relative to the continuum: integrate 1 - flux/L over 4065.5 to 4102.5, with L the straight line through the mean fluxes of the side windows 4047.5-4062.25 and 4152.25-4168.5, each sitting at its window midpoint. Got 2.40 angstrom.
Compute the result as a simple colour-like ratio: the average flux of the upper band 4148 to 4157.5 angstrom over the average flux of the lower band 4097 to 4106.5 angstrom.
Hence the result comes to 1.1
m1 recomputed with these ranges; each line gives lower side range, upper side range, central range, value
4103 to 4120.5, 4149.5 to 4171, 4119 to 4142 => -0.9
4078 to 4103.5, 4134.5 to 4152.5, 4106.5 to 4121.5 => 0.0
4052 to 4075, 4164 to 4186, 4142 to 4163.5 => -0.3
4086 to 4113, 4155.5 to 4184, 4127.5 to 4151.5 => -0.8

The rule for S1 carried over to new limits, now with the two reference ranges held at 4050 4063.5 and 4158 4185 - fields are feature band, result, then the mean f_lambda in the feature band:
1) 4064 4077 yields 0.03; 14.3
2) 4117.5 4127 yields 0.23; 13.6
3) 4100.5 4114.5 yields 0.75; 13.3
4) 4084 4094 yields 0.61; 13.3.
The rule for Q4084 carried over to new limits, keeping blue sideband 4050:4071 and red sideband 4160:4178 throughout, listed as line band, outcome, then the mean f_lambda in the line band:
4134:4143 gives -0.1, 14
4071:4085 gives 0.6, 13.7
